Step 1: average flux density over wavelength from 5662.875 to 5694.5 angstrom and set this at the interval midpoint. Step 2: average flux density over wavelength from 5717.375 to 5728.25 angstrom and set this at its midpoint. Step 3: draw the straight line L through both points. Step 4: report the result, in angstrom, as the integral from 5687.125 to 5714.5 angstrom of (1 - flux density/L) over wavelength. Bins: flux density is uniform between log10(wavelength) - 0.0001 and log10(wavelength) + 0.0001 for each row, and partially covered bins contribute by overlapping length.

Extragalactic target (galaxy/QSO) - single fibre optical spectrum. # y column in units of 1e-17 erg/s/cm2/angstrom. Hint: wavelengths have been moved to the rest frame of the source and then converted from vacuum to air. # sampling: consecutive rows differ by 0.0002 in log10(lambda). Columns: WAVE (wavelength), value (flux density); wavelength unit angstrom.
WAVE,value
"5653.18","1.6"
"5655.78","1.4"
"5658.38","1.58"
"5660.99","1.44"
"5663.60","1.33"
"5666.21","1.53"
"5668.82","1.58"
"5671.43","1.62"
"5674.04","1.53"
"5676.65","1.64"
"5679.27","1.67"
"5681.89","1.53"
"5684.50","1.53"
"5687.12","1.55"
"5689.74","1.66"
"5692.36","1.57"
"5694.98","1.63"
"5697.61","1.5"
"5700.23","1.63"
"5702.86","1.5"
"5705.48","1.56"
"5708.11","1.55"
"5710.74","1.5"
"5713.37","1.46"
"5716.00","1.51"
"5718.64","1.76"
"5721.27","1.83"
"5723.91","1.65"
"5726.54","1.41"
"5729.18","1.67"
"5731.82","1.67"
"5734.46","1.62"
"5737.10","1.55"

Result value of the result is 1.0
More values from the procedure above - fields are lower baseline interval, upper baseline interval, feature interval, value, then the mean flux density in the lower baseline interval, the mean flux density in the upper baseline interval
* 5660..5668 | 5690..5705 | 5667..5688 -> -1.2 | 1.44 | 1.57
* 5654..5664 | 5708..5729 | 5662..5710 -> -1.4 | 1.46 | 1.59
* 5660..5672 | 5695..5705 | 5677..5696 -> -0.8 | 1.49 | 1.56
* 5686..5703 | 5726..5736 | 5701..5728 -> 0.3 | 1.58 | 1.61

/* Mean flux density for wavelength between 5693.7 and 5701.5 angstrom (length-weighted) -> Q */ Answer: 1.59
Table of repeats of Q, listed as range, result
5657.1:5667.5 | 1.47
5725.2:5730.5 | 1.54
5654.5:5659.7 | 1.49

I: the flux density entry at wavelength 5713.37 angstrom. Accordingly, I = 1.46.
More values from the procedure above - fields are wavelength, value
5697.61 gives 1.5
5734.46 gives 1.62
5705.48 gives 1.56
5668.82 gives 1.58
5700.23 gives 1.63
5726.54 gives 1.41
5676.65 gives 1.64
